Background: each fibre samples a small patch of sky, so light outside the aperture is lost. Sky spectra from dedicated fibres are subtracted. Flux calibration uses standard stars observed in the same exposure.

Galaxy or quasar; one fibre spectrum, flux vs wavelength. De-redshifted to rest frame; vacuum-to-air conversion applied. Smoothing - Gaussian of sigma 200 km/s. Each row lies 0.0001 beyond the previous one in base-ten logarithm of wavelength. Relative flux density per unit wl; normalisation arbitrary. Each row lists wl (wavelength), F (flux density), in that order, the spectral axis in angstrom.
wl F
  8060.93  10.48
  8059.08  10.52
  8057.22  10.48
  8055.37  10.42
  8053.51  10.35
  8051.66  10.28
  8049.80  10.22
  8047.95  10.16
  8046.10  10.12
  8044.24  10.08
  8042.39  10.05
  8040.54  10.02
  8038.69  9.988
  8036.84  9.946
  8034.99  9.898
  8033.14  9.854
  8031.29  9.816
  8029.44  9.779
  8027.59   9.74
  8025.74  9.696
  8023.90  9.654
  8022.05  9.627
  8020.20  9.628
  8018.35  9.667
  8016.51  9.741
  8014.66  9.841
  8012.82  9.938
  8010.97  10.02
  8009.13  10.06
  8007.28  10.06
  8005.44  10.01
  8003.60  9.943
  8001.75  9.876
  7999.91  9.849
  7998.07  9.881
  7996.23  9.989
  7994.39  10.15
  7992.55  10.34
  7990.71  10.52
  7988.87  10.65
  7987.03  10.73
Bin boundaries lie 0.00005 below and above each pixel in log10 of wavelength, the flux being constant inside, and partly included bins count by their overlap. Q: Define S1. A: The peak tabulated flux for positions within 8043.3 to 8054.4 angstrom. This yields 10.35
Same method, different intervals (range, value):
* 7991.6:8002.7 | 10.34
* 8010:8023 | 10.02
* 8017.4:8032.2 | 9.816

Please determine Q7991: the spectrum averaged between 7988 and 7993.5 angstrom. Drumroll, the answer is 10.5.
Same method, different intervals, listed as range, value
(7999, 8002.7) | 9.85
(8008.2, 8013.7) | 9.99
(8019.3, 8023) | 9.61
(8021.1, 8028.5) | 9.68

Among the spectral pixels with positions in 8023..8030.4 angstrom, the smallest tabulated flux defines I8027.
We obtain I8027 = 9.654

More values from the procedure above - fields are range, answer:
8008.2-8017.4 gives 9.741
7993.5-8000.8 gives 9.849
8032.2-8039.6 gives 9.854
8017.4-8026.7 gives 9.627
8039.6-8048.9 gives 10.02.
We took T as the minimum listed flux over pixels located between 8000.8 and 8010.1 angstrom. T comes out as 9.876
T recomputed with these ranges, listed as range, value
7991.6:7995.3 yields 10.15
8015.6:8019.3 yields 9.667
